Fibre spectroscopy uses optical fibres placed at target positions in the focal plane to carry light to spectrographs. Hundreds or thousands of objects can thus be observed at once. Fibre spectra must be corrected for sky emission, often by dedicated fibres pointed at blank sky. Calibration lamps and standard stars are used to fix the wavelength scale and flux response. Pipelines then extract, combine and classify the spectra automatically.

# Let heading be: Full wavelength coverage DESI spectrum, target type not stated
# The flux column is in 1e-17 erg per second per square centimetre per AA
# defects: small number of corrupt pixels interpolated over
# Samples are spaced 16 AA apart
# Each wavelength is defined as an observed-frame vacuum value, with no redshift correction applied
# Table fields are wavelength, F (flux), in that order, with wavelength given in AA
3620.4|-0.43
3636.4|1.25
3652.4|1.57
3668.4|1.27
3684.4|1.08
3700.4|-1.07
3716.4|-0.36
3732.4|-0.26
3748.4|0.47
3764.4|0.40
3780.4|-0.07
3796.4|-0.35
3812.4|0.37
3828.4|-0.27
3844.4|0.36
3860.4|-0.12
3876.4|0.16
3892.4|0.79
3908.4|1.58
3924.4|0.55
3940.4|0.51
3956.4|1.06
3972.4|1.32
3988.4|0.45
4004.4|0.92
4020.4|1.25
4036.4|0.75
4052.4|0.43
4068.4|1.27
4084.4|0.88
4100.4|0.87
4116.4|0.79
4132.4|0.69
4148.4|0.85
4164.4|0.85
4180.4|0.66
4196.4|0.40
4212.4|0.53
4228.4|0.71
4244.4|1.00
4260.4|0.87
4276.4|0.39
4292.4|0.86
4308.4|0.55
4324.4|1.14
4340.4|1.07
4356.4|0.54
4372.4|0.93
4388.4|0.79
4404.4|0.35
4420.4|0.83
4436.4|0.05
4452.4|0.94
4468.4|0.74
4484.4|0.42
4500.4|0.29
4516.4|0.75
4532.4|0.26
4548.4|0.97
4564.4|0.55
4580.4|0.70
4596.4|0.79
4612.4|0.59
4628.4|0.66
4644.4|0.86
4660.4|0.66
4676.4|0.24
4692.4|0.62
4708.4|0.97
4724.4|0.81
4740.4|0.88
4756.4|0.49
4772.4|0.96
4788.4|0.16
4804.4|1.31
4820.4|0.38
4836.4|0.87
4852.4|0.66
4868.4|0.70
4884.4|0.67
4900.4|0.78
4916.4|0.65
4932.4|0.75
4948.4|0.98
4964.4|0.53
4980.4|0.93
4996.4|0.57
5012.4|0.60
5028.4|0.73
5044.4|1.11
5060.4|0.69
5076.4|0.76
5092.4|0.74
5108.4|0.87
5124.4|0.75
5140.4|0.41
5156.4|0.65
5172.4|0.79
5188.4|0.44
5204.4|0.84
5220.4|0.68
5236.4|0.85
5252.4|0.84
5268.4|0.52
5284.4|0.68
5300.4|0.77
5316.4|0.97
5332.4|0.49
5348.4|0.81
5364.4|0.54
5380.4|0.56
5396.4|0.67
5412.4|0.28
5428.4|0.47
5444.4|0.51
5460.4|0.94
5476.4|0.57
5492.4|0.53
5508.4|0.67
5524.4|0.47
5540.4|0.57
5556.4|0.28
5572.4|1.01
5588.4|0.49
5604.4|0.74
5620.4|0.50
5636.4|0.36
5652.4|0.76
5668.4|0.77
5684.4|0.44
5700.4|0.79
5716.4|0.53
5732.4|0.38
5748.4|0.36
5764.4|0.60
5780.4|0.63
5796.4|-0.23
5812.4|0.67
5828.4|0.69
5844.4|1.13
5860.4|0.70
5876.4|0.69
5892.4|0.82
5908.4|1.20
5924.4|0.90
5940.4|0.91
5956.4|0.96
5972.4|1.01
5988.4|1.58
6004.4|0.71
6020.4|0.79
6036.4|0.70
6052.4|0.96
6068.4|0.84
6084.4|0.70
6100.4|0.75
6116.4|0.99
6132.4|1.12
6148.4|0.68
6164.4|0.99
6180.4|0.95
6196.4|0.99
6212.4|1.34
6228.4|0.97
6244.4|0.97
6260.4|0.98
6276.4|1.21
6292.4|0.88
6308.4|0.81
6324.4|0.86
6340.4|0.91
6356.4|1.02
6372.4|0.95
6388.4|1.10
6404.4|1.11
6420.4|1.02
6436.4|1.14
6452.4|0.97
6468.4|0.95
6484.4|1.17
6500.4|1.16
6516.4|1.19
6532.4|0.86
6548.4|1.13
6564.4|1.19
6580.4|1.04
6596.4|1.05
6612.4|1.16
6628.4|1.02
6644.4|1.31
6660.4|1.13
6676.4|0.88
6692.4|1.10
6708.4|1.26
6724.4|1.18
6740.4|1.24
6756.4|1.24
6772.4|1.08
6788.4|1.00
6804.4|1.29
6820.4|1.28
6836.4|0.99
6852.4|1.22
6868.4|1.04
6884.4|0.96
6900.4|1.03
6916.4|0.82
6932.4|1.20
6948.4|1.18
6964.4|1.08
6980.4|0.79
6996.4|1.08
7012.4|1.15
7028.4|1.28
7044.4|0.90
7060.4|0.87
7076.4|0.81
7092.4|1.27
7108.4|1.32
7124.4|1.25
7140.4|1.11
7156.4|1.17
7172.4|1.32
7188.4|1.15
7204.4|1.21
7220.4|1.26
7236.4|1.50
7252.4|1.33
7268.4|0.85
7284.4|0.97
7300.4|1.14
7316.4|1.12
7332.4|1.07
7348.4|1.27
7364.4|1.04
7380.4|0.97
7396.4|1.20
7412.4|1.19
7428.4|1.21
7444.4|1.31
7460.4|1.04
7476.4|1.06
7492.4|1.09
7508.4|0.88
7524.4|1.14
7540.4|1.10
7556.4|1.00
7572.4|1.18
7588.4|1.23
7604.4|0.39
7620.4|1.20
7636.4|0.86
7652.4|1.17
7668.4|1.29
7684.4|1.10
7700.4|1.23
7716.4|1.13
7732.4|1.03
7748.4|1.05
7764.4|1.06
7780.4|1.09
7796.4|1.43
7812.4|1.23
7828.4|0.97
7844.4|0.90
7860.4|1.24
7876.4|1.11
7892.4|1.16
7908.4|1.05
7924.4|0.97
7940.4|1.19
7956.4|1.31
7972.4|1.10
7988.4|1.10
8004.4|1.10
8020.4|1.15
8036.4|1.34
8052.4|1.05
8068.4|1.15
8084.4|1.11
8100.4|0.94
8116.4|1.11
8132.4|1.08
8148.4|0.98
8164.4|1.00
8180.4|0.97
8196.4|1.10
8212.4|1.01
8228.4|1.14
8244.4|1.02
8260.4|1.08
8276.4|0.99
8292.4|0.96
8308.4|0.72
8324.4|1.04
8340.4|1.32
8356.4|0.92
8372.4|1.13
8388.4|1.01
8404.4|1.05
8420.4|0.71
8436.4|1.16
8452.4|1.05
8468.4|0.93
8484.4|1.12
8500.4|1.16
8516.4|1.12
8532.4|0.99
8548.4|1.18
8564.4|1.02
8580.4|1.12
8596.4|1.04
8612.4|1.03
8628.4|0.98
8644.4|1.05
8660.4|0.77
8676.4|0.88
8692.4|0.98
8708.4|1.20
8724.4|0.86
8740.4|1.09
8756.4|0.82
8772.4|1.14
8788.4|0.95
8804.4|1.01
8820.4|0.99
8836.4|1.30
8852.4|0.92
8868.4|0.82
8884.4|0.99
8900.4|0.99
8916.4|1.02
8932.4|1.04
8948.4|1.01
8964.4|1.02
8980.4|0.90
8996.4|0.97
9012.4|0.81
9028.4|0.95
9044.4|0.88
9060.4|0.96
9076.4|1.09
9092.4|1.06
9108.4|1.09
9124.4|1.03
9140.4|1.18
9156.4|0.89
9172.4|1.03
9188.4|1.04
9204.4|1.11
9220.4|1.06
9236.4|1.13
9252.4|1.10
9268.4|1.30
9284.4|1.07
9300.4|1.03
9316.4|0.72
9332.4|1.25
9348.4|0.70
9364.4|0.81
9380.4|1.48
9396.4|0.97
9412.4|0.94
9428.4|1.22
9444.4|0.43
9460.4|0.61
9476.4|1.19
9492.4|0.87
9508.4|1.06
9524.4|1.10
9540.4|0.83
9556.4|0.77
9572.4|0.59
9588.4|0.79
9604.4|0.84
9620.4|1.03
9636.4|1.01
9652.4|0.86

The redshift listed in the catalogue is 0.605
